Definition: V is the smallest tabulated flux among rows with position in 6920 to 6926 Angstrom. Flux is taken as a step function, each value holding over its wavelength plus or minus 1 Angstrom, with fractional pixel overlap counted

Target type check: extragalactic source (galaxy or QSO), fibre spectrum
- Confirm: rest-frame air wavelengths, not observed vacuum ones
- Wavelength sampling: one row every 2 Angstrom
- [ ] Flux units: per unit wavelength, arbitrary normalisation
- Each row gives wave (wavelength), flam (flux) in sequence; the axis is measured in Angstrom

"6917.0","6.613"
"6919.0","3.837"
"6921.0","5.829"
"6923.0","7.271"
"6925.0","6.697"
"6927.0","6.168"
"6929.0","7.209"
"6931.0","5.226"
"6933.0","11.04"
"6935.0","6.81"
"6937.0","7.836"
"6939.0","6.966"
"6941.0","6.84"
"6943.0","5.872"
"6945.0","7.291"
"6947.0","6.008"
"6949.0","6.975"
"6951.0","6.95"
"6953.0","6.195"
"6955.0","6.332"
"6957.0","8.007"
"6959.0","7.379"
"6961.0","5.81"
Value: 5.829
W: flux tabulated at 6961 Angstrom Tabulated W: 5.81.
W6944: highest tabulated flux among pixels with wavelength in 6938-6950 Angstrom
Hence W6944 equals 7.291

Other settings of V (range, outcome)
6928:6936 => 5.226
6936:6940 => 6.966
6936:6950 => 5.872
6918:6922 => 3.837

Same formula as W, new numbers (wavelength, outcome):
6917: 6.613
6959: 7.379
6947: 6.008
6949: 6.975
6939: 6.966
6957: 8.007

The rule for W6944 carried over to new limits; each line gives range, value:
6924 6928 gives 6.697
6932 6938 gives 11.04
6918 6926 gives 7.271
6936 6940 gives 7.836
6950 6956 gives 6.95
